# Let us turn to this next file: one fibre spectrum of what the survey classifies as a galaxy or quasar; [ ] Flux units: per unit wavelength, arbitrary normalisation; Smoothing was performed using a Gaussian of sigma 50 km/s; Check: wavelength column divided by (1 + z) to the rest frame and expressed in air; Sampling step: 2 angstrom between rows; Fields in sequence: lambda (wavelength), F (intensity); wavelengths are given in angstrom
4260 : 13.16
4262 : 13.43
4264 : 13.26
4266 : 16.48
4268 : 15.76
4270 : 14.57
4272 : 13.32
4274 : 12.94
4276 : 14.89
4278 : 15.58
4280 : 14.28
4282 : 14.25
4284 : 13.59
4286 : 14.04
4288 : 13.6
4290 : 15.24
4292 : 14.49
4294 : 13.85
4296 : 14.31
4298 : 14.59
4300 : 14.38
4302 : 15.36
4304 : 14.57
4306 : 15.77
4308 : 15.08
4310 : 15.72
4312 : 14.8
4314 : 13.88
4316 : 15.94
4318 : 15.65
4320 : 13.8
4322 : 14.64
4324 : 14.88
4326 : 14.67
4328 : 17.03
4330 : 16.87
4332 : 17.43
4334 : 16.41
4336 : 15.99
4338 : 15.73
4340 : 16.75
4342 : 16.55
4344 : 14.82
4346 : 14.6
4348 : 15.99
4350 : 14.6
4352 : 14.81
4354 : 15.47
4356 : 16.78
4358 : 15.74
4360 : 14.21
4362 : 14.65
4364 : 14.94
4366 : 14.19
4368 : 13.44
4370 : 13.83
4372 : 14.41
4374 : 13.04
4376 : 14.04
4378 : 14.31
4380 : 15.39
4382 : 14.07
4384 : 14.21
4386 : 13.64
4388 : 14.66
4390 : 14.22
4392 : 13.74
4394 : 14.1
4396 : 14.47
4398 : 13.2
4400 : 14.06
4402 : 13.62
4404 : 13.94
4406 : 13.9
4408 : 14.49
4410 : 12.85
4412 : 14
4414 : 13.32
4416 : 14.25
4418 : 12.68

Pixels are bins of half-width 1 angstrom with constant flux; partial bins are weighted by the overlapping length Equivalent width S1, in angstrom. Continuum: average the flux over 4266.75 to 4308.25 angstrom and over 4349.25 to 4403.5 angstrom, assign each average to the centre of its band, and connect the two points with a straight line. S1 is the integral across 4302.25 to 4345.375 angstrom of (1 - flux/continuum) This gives -3.33 angstrom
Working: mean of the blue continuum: 14.5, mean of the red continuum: 14.4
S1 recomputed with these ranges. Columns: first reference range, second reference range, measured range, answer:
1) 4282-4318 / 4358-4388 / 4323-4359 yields -3.5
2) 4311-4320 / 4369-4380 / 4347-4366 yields -1.1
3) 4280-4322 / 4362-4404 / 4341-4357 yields -1.3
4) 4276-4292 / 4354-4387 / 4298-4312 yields -0.6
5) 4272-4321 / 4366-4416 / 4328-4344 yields -2.4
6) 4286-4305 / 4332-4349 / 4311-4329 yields 0.3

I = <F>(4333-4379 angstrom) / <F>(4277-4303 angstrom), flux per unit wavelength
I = 1.04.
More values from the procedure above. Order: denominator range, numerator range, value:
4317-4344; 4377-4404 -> 0.89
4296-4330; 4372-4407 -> 0.93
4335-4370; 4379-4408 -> 0.93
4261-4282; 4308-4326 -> 1.03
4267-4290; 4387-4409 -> 0.98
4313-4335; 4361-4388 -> 0.91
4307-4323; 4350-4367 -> 1.01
